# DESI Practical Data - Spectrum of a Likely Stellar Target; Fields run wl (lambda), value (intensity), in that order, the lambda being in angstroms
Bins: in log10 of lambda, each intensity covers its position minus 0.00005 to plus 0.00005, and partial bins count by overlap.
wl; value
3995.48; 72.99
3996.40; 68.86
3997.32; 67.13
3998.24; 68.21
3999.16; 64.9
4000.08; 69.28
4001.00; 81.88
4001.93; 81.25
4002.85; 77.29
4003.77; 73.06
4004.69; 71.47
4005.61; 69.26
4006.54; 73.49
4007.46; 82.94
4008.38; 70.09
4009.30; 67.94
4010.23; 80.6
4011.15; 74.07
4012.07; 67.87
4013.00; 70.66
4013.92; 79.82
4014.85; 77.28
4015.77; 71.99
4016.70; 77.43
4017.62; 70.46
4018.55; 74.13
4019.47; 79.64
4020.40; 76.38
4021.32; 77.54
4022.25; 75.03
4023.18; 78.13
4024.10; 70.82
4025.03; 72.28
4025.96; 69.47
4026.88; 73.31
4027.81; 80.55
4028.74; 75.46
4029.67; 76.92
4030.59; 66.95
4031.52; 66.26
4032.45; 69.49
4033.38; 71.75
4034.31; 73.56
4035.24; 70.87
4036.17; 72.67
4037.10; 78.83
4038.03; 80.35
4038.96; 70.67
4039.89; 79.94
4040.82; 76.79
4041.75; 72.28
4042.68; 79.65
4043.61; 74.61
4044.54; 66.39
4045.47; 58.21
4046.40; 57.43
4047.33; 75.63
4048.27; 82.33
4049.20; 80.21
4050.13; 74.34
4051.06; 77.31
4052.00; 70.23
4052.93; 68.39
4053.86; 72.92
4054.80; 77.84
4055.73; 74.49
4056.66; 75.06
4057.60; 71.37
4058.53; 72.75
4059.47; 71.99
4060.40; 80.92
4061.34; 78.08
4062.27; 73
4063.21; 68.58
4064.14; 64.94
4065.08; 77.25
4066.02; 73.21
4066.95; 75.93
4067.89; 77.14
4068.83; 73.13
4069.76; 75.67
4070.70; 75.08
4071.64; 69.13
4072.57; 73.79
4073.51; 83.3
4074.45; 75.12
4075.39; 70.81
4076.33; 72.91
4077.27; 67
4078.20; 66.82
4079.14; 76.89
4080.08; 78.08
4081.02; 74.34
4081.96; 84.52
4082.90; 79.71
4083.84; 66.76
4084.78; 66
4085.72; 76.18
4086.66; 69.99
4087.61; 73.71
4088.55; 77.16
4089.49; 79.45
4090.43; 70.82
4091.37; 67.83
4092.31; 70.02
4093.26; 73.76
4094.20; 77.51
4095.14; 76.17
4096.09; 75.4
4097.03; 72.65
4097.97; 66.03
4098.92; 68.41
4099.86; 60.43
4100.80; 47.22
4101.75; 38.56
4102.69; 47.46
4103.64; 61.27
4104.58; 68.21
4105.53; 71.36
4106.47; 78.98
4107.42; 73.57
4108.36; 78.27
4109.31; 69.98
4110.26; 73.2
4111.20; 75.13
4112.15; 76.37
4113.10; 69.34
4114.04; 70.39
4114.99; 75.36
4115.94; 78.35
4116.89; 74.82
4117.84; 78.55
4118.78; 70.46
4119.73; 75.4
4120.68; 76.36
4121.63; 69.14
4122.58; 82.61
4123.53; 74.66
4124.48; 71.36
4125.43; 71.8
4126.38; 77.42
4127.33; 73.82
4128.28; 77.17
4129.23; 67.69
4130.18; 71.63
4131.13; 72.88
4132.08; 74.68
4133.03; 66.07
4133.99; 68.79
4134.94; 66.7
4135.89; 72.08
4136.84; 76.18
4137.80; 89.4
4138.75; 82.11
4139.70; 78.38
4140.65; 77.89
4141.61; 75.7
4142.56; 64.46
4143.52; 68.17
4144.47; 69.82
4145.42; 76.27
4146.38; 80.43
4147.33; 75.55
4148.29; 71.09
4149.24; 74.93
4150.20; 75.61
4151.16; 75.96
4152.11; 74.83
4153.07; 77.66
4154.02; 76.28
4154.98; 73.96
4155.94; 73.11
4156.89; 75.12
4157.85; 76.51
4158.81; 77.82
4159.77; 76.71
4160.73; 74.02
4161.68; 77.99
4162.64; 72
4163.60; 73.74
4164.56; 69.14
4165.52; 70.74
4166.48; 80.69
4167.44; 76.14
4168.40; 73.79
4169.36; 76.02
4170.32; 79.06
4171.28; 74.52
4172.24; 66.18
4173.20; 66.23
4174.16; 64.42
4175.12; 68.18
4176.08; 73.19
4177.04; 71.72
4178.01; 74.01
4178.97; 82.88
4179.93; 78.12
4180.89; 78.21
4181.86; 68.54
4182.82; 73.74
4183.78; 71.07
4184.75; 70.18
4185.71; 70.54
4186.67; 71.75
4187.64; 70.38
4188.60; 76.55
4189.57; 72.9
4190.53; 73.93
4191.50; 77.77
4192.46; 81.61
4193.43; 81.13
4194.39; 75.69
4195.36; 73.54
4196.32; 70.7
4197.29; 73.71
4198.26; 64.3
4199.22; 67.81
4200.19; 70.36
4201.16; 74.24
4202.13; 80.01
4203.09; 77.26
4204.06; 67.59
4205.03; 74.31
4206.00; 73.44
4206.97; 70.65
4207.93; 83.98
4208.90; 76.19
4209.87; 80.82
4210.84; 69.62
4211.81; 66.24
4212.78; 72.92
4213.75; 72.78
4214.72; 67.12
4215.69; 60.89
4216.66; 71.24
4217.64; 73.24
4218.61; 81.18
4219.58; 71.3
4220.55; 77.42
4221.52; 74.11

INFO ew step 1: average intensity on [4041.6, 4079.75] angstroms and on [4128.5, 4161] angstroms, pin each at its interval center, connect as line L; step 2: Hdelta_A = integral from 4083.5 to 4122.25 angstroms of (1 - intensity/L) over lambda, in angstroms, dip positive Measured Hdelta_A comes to 1.8 angstroms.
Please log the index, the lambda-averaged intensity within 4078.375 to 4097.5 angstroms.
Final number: 74.2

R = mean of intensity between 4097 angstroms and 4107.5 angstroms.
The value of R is 62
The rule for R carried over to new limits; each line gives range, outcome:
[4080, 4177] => 72.7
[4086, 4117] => 69.9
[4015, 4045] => 74.1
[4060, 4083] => 74.5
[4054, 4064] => 74.1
